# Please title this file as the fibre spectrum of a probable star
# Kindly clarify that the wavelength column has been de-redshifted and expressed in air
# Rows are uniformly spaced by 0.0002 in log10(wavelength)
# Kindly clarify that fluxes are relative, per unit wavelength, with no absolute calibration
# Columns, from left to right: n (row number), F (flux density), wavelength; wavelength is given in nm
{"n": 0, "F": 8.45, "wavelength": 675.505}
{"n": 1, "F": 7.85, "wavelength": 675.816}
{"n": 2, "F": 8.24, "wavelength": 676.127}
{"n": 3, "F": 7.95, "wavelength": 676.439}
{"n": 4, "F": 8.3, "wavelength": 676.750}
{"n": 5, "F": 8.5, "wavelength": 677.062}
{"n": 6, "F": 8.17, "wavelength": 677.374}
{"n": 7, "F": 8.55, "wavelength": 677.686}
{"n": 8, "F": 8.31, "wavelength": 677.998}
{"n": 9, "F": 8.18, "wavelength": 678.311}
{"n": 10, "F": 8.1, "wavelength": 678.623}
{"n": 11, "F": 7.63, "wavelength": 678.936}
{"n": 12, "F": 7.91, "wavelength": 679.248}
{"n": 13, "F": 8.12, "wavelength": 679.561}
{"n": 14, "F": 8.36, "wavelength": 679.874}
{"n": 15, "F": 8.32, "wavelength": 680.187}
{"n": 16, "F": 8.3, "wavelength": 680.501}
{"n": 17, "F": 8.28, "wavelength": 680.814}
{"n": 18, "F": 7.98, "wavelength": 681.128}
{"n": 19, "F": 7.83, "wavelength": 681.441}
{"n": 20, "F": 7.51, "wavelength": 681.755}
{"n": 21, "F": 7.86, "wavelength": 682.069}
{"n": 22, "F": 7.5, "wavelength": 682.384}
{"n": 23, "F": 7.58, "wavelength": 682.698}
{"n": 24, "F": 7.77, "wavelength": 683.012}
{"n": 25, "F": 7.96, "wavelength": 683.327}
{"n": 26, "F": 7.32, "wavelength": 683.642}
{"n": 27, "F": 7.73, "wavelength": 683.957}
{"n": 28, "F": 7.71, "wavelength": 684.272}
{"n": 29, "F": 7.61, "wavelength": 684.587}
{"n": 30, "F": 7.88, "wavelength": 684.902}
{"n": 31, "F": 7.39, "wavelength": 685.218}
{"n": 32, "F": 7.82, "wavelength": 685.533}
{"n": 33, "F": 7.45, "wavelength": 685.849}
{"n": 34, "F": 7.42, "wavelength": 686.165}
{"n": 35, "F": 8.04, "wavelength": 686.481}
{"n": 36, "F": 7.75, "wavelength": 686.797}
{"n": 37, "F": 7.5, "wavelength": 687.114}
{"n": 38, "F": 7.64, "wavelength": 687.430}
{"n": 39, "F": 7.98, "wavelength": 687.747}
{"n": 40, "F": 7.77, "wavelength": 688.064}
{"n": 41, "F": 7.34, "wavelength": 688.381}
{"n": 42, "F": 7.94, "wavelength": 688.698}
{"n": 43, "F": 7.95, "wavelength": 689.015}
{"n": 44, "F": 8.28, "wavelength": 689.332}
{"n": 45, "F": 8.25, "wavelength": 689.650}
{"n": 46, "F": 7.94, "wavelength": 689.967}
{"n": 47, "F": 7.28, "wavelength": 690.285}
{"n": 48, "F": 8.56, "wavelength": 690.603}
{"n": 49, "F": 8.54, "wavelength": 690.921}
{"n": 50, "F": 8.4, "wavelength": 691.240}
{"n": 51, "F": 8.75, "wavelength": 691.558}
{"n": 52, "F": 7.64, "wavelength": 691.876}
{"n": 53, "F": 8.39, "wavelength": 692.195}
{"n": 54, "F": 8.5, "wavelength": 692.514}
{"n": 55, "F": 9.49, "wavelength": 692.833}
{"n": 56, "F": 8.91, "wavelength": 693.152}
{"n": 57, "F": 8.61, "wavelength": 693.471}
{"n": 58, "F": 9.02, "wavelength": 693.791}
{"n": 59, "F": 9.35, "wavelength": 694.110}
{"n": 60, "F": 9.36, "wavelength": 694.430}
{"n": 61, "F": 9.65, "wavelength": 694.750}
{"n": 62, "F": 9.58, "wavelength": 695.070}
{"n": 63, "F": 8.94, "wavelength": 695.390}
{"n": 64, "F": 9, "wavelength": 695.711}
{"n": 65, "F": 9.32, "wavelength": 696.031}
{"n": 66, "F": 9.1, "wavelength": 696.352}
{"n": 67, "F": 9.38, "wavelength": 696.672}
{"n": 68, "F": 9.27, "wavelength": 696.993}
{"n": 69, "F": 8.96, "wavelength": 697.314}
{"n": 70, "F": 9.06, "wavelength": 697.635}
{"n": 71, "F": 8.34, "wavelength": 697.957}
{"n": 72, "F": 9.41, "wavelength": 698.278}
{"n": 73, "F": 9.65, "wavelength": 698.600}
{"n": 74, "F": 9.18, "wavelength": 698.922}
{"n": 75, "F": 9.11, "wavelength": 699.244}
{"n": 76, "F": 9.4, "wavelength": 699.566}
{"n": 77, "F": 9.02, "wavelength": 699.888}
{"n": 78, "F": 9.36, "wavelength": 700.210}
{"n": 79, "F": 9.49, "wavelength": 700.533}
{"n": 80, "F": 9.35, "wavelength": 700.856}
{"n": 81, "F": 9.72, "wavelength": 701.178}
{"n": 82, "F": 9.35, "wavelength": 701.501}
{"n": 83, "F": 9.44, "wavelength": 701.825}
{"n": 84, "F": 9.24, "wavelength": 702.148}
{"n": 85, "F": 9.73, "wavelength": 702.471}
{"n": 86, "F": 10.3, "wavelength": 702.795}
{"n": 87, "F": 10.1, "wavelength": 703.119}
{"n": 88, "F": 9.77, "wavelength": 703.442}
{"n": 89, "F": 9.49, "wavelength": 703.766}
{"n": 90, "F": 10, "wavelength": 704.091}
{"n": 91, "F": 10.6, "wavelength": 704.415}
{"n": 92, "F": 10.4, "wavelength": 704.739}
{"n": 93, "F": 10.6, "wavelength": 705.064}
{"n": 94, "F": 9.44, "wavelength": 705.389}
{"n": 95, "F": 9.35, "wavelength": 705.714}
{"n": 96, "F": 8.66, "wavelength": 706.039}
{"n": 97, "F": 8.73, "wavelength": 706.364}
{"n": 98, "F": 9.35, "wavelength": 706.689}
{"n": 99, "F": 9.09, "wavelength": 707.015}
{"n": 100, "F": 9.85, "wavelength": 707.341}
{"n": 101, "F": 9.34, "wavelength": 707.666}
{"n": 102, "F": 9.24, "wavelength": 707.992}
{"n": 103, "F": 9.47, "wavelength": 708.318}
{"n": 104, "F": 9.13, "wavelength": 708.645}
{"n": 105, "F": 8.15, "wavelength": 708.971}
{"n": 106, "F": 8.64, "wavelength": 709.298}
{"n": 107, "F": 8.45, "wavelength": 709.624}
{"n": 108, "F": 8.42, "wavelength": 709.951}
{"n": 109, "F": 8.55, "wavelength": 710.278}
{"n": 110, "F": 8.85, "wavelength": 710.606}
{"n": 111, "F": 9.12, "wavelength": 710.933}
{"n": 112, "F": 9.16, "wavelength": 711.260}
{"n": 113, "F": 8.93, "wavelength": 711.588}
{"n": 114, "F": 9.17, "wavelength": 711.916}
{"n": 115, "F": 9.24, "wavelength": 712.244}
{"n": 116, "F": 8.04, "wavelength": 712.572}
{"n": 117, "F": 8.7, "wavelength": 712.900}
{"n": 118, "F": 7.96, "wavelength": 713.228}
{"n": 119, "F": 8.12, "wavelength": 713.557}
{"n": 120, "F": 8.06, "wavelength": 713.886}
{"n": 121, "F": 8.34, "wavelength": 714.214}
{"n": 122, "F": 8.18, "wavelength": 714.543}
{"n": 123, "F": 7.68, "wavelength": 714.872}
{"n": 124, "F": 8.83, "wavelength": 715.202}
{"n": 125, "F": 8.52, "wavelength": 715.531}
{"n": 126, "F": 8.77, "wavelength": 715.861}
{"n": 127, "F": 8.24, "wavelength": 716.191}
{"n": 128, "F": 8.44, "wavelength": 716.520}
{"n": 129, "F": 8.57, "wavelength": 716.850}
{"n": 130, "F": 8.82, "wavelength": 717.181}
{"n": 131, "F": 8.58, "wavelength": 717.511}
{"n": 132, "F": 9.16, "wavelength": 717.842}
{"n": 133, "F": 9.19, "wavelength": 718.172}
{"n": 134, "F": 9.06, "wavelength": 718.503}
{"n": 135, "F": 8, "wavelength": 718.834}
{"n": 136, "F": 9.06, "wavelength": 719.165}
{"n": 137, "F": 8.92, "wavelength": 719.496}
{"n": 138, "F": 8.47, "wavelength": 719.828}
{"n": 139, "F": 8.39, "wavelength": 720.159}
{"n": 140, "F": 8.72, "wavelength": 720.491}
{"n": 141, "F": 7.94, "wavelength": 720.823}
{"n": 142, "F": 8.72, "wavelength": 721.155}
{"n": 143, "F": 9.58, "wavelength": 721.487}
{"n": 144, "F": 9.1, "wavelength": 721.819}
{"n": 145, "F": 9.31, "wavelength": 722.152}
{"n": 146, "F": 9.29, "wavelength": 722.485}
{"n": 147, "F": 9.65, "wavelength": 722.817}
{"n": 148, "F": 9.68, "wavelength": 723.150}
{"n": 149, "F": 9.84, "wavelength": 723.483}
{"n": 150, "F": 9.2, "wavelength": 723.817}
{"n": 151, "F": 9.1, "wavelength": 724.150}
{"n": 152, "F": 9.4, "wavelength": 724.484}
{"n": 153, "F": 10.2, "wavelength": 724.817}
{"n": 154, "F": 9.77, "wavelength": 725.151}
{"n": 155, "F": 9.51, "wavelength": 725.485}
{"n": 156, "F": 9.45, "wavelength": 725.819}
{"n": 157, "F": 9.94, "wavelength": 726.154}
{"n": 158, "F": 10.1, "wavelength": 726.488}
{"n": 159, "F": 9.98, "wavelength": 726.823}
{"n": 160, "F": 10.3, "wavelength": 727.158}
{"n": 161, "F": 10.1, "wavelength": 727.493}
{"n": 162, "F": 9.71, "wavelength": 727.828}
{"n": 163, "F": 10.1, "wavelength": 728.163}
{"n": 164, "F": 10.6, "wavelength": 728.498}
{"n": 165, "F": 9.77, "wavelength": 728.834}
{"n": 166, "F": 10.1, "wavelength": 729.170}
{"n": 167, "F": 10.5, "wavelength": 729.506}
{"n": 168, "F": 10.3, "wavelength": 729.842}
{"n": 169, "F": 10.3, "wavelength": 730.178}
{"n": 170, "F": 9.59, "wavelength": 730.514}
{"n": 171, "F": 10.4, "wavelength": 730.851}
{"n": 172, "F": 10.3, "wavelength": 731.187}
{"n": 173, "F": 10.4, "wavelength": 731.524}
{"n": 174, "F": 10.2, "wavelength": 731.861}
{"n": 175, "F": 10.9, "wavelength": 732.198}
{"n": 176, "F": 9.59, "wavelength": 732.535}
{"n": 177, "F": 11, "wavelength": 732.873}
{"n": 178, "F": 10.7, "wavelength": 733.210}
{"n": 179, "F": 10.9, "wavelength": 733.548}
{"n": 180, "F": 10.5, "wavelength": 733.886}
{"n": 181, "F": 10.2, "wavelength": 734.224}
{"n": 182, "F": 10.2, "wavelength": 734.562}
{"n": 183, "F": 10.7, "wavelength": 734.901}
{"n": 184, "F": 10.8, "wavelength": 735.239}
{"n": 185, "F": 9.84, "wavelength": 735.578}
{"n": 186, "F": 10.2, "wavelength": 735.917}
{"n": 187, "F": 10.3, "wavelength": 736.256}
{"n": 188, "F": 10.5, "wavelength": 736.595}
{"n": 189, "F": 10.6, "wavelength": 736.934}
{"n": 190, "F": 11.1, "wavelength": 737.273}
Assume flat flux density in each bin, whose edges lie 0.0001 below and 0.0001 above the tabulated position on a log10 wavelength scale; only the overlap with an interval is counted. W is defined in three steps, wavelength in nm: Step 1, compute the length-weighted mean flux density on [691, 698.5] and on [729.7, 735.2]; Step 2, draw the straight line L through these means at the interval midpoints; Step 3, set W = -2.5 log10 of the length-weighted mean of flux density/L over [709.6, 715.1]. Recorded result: 0.132 mag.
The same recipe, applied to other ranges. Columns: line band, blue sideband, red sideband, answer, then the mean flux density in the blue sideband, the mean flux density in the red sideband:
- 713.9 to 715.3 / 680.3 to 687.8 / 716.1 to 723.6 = 0.07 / 7.74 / 8.9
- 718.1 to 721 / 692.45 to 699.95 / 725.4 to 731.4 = 0.14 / 9.16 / 10.1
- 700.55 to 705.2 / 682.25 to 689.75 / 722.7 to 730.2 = -0.14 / 7.73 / 9.89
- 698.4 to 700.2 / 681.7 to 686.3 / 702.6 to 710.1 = -0.05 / 7.64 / 9.42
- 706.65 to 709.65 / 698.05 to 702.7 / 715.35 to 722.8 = 0.01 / 9.39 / 8.78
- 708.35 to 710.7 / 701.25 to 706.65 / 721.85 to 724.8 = 0.12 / 9.69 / 9.46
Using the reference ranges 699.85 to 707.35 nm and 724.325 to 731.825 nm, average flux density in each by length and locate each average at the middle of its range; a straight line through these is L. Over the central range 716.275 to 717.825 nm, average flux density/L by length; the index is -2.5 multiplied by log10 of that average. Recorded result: 0.14 mag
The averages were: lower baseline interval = 9.61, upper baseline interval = 10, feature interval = 8.64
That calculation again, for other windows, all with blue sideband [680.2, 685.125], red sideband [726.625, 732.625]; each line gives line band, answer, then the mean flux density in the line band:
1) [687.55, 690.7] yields 0.03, 7.91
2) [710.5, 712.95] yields 0.04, 8.91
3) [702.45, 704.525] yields -0.13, 10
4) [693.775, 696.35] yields -0.10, 9.28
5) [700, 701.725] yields -0.09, 9.44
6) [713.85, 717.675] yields 0.13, 8.43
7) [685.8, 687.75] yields 0.05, 7.67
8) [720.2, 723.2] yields 0.08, 9.06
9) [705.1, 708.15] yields -0.03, 9.29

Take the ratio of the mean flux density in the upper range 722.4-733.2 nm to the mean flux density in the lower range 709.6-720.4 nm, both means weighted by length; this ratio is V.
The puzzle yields 1.2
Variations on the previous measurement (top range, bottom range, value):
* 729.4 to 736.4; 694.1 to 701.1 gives 1.12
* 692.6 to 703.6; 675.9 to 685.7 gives 1.17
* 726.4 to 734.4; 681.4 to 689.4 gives 1.33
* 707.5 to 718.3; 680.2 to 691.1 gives 1.11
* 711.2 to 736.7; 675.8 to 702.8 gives 1.12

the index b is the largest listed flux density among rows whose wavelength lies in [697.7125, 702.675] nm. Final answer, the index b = 9.73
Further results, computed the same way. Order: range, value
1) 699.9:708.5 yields 10.6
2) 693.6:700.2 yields 9.65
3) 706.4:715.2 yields 9.85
